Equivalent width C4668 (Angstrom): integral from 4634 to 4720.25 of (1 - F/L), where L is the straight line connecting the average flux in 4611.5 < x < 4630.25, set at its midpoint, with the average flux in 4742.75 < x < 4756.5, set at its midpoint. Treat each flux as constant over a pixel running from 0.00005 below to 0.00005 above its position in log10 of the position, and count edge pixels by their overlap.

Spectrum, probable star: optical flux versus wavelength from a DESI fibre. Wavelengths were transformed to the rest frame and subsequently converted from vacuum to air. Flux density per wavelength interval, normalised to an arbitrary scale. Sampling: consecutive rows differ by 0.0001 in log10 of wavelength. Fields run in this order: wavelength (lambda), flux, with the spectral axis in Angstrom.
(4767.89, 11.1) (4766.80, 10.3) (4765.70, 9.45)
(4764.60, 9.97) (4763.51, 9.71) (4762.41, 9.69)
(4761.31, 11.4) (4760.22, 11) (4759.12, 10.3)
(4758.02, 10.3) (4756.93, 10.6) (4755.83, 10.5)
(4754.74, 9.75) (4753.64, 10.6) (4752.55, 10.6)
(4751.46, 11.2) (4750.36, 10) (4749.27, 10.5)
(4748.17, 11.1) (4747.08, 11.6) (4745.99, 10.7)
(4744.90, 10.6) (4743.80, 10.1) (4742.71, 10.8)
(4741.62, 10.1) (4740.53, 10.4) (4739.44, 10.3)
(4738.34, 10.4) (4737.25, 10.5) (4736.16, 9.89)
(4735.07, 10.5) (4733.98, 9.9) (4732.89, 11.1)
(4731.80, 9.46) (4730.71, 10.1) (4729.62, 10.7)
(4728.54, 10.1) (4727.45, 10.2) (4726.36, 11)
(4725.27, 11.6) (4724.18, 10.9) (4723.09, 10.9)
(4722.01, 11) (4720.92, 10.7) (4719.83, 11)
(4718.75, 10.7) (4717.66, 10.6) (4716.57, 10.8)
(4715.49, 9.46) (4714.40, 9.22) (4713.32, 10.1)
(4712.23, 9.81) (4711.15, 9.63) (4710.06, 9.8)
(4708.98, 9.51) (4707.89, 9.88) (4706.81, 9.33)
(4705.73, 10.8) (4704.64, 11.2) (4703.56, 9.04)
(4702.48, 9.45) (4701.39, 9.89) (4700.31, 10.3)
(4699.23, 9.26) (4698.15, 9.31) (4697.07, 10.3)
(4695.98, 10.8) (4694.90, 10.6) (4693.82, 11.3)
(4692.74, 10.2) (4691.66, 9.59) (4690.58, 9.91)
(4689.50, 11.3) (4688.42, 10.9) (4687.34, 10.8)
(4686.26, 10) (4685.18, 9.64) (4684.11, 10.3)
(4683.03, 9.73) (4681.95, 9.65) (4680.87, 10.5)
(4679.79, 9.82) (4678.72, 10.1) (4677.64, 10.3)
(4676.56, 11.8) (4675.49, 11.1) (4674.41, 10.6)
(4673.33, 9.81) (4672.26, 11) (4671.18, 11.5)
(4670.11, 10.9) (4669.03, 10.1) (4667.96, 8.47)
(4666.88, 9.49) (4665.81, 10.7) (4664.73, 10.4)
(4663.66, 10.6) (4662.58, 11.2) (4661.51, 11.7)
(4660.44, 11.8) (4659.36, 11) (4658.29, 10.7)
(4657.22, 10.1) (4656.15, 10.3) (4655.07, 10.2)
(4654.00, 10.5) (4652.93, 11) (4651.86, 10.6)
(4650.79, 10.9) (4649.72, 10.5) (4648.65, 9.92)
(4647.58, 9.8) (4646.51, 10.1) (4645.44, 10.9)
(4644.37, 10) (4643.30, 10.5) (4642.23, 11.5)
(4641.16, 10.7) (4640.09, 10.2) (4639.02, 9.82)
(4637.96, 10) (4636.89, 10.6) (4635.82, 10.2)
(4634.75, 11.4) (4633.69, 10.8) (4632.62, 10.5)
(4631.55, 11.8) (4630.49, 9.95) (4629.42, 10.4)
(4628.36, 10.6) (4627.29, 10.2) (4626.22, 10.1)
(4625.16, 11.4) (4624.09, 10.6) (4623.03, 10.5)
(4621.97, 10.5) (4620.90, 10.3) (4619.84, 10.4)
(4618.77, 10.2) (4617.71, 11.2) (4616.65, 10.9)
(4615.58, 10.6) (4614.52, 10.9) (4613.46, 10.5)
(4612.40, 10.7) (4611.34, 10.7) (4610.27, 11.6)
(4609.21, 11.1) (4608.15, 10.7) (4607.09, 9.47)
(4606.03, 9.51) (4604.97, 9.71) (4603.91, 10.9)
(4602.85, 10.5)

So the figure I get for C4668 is 2.0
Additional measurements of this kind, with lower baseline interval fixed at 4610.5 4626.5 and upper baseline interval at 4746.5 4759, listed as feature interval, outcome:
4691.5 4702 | 0.45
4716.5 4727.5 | -0.28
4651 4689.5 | 0.47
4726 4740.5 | 0.41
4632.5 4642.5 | 0.10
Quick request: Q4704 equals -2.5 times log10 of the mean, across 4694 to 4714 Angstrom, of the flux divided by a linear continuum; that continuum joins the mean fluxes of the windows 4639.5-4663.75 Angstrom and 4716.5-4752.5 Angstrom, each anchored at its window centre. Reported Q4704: 0.07 mag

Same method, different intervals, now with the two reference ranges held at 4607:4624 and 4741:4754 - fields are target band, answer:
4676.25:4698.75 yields 0.04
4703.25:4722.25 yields 0.05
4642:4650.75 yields 0.03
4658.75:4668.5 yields 0.01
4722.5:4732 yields 0.01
